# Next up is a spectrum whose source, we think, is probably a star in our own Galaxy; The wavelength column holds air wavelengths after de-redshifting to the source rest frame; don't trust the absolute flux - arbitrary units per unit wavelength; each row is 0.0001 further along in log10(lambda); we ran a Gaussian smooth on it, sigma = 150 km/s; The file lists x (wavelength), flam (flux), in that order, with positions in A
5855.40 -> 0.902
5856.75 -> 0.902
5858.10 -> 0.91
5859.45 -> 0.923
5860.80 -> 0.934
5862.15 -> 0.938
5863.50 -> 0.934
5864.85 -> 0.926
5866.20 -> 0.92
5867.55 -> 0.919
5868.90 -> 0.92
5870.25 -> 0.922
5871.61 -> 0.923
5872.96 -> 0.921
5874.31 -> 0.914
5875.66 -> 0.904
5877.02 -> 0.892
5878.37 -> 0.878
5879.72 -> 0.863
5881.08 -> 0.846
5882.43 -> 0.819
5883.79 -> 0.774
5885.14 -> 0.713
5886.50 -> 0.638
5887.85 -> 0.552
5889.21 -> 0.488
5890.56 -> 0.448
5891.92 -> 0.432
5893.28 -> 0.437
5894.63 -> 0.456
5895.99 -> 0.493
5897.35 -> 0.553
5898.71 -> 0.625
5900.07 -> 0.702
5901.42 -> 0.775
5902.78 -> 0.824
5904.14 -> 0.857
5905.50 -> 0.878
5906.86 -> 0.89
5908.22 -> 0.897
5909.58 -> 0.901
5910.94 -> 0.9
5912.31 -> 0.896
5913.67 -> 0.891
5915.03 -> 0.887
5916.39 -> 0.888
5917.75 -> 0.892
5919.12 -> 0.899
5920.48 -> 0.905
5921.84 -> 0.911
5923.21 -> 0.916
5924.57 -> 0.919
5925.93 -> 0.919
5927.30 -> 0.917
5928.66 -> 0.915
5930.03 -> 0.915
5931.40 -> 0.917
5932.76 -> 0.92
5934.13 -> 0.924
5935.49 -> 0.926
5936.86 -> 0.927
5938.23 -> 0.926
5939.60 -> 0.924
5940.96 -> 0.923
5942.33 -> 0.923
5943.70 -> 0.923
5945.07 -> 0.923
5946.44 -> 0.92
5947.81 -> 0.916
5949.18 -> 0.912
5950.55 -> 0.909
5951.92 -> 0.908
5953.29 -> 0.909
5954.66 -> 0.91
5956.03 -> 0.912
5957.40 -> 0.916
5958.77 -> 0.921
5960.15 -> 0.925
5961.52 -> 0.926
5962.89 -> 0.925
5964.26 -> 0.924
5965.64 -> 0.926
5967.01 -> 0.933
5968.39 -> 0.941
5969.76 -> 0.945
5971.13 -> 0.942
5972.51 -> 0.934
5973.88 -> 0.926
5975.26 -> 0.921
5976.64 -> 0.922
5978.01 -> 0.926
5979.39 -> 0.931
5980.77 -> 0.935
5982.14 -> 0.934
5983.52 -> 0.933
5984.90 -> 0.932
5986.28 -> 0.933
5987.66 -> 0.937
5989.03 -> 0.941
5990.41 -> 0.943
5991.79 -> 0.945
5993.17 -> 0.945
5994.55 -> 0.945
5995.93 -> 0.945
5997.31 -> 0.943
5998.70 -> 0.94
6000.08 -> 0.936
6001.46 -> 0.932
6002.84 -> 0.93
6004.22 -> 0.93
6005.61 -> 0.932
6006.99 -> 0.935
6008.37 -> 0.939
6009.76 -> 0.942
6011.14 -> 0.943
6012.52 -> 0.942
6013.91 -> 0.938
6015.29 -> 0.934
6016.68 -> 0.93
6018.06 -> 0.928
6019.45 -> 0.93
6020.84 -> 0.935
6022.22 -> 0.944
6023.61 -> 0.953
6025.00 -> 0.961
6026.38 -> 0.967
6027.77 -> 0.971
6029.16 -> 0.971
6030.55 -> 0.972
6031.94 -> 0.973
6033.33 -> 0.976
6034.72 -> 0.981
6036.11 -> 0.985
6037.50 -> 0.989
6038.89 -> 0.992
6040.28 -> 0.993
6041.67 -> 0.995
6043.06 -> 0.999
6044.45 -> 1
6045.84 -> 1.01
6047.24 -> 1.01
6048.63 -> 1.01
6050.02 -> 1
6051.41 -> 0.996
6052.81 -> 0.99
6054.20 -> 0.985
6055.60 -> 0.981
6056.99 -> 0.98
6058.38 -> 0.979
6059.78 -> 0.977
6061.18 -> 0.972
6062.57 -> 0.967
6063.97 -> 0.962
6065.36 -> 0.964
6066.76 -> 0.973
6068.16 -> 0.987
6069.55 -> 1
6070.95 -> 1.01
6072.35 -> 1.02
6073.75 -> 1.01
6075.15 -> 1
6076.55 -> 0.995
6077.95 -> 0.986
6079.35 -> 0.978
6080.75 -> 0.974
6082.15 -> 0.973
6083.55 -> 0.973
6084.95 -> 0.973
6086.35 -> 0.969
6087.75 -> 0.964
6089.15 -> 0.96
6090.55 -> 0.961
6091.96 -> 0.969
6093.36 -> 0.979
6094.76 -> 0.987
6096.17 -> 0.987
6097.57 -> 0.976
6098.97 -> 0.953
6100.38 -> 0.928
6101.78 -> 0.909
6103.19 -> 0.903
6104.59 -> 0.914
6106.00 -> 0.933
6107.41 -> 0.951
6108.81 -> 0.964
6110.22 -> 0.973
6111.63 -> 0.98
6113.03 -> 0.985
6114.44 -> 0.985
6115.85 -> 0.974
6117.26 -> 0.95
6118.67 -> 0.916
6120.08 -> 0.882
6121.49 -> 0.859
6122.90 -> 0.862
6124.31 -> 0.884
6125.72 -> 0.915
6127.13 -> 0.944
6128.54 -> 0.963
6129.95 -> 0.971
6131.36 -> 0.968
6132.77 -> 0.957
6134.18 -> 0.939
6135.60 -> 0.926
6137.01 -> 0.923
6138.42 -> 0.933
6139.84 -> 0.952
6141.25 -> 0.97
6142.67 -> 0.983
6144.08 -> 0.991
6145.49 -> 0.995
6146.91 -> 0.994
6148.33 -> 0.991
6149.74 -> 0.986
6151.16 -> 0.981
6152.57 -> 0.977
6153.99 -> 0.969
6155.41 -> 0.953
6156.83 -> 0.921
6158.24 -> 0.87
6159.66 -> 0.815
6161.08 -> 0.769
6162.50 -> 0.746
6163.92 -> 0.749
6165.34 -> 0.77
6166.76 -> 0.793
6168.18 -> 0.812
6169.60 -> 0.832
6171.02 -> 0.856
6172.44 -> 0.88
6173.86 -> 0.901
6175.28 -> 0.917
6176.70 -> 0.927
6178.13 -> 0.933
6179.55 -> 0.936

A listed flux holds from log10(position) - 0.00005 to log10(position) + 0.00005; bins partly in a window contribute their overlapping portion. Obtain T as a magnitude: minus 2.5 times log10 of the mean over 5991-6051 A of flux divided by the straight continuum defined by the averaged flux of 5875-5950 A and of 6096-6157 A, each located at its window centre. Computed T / -0.09 mag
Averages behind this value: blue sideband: 0.819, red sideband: 0.949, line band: 0.96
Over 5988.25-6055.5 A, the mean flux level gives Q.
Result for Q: 0.961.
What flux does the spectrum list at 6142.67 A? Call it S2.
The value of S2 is 0.983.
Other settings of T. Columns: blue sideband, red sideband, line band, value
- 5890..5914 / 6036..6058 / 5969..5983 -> -0.09 mag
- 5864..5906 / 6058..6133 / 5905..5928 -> -0.16 mag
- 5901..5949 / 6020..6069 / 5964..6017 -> 0.01 mag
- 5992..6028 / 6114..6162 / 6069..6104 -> -0.04 mag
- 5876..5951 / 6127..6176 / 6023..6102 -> -0.12 mag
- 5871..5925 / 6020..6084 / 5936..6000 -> -0.07 mag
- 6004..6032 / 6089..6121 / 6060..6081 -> -0.04 mag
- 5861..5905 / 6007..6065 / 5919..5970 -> -0.09 mag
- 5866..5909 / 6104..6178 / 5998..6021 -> -0.13 mag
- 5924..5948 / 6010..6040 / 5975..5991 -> 0.01 mag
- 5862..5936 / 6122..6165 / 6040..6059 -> -0.13 mag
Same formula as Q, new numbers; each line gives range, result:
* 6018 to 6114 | 0.974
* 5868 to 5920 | 0.775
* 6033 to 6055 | 0.995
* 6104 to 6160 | 0.946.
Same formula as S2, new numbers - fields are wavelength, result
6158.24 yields 0.87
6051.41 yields 0.996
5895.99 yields 0.493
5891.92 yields 0.432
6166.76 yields 0.793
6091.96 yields 0.969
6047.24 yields 1.01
